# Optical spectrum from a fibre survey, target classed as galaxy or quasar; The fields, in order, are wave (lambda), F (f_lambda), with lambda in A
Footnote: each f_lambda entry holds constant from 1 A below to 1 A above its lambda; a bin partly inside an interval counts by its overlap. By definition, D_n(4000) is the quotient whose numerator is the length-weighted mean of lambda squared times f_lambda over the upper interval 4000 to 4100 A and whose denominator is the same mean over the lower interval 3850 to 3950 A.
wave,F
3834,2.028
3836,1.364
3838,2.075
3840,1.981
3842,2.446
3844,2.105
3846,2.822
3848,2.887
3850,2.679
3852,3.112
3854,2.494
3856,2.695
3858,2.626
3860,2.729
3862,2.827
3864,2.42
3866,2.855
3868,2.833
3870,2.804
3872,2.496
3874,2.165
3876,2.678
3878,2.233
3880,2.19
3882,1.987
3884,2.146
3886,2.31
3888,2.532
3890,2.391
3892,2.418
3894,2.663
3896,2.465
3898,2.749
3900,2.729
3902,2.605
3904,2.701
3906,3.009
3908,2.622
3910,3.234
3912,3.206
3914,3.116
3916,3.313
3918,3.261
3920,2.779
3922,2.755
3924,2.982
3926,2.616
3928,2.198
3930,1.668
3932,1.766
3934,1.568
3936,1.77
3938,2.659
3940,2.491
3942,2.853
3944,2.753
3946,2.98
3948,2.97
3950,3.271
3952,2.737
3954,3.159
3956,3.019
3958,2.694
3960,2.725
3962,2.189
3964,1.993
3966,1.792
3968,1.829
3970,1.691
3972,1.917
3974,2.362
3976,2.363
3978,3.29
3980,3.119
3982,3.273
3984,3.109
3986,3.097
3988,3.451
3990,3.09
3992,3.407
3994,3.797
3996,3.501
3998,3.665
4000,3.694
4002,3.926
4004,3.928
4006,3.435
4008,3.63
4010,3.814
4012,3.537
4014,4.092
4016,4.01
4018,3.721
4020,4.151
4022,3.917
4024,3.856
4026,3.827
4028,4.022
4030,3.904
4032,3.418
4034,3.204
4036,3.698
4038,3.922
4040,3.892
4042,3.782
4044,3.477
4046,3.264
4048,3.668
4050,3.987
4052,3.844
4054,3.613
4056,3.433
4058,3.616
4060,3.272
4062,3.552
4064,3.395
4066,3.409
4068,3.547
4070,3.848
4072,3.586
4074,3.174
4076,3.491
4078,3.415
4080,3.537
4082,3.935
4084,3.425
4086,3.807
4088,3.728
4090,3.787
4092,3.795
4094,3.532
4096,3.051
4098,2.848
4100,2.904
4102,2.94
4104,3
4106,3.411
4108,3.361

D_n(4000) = 1.5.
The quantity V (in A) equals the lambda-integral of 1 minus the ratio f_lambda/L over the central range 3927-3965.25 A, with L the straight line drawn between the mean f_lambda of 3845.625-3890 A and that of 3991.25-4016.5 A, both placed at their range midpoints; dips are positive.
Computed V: 8.78 A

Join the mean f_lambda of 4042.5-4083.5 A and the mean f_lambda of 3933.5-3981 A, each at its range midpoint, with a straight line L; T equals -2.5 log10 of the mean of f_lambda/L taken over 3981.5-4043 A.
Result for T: -0.20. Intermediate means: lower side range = 2.52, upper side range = 3.55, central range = 3.67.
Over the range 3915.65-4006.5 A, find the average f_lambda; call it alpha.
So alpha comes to 2.8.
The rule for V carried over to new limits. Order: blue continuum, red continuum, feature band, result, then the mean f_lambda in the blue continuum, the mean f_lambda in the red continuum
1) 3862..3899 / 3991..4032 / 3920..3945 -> 5.3 A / 2.47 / 3.78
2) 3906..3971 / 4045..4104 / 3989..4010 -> -4.4 A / 2.59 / 3.49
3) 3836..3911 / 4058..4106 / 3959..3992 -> 4.2 A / 2.54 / 3.44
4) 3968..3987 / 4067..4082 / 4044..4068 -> -1.3 A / 2.65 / 3.54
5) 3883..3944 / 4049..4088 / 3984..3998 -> -1.4 A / 2.59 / 3.58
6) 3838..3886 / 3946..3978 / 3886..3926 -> -4.7 A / 2.52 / 2.49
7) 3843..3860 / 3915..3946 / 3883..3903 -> 0.7 A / 2.68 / 2.51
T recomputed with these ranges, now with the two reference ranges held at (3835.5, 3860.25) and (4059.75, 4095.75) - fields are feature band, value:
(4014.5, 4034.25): -0.159 mag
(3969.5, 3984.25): 0.168 mag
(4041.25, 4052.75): -0.075 mag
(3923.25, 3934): 0.300 mag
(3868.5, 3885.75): 0.115 mag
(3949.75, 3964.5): 0.103 mag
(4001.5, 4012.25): -0.152 mag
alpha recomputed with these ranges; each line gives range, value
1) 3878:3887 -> 2.17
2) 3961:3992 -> 2.6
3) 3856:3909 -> 2.55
